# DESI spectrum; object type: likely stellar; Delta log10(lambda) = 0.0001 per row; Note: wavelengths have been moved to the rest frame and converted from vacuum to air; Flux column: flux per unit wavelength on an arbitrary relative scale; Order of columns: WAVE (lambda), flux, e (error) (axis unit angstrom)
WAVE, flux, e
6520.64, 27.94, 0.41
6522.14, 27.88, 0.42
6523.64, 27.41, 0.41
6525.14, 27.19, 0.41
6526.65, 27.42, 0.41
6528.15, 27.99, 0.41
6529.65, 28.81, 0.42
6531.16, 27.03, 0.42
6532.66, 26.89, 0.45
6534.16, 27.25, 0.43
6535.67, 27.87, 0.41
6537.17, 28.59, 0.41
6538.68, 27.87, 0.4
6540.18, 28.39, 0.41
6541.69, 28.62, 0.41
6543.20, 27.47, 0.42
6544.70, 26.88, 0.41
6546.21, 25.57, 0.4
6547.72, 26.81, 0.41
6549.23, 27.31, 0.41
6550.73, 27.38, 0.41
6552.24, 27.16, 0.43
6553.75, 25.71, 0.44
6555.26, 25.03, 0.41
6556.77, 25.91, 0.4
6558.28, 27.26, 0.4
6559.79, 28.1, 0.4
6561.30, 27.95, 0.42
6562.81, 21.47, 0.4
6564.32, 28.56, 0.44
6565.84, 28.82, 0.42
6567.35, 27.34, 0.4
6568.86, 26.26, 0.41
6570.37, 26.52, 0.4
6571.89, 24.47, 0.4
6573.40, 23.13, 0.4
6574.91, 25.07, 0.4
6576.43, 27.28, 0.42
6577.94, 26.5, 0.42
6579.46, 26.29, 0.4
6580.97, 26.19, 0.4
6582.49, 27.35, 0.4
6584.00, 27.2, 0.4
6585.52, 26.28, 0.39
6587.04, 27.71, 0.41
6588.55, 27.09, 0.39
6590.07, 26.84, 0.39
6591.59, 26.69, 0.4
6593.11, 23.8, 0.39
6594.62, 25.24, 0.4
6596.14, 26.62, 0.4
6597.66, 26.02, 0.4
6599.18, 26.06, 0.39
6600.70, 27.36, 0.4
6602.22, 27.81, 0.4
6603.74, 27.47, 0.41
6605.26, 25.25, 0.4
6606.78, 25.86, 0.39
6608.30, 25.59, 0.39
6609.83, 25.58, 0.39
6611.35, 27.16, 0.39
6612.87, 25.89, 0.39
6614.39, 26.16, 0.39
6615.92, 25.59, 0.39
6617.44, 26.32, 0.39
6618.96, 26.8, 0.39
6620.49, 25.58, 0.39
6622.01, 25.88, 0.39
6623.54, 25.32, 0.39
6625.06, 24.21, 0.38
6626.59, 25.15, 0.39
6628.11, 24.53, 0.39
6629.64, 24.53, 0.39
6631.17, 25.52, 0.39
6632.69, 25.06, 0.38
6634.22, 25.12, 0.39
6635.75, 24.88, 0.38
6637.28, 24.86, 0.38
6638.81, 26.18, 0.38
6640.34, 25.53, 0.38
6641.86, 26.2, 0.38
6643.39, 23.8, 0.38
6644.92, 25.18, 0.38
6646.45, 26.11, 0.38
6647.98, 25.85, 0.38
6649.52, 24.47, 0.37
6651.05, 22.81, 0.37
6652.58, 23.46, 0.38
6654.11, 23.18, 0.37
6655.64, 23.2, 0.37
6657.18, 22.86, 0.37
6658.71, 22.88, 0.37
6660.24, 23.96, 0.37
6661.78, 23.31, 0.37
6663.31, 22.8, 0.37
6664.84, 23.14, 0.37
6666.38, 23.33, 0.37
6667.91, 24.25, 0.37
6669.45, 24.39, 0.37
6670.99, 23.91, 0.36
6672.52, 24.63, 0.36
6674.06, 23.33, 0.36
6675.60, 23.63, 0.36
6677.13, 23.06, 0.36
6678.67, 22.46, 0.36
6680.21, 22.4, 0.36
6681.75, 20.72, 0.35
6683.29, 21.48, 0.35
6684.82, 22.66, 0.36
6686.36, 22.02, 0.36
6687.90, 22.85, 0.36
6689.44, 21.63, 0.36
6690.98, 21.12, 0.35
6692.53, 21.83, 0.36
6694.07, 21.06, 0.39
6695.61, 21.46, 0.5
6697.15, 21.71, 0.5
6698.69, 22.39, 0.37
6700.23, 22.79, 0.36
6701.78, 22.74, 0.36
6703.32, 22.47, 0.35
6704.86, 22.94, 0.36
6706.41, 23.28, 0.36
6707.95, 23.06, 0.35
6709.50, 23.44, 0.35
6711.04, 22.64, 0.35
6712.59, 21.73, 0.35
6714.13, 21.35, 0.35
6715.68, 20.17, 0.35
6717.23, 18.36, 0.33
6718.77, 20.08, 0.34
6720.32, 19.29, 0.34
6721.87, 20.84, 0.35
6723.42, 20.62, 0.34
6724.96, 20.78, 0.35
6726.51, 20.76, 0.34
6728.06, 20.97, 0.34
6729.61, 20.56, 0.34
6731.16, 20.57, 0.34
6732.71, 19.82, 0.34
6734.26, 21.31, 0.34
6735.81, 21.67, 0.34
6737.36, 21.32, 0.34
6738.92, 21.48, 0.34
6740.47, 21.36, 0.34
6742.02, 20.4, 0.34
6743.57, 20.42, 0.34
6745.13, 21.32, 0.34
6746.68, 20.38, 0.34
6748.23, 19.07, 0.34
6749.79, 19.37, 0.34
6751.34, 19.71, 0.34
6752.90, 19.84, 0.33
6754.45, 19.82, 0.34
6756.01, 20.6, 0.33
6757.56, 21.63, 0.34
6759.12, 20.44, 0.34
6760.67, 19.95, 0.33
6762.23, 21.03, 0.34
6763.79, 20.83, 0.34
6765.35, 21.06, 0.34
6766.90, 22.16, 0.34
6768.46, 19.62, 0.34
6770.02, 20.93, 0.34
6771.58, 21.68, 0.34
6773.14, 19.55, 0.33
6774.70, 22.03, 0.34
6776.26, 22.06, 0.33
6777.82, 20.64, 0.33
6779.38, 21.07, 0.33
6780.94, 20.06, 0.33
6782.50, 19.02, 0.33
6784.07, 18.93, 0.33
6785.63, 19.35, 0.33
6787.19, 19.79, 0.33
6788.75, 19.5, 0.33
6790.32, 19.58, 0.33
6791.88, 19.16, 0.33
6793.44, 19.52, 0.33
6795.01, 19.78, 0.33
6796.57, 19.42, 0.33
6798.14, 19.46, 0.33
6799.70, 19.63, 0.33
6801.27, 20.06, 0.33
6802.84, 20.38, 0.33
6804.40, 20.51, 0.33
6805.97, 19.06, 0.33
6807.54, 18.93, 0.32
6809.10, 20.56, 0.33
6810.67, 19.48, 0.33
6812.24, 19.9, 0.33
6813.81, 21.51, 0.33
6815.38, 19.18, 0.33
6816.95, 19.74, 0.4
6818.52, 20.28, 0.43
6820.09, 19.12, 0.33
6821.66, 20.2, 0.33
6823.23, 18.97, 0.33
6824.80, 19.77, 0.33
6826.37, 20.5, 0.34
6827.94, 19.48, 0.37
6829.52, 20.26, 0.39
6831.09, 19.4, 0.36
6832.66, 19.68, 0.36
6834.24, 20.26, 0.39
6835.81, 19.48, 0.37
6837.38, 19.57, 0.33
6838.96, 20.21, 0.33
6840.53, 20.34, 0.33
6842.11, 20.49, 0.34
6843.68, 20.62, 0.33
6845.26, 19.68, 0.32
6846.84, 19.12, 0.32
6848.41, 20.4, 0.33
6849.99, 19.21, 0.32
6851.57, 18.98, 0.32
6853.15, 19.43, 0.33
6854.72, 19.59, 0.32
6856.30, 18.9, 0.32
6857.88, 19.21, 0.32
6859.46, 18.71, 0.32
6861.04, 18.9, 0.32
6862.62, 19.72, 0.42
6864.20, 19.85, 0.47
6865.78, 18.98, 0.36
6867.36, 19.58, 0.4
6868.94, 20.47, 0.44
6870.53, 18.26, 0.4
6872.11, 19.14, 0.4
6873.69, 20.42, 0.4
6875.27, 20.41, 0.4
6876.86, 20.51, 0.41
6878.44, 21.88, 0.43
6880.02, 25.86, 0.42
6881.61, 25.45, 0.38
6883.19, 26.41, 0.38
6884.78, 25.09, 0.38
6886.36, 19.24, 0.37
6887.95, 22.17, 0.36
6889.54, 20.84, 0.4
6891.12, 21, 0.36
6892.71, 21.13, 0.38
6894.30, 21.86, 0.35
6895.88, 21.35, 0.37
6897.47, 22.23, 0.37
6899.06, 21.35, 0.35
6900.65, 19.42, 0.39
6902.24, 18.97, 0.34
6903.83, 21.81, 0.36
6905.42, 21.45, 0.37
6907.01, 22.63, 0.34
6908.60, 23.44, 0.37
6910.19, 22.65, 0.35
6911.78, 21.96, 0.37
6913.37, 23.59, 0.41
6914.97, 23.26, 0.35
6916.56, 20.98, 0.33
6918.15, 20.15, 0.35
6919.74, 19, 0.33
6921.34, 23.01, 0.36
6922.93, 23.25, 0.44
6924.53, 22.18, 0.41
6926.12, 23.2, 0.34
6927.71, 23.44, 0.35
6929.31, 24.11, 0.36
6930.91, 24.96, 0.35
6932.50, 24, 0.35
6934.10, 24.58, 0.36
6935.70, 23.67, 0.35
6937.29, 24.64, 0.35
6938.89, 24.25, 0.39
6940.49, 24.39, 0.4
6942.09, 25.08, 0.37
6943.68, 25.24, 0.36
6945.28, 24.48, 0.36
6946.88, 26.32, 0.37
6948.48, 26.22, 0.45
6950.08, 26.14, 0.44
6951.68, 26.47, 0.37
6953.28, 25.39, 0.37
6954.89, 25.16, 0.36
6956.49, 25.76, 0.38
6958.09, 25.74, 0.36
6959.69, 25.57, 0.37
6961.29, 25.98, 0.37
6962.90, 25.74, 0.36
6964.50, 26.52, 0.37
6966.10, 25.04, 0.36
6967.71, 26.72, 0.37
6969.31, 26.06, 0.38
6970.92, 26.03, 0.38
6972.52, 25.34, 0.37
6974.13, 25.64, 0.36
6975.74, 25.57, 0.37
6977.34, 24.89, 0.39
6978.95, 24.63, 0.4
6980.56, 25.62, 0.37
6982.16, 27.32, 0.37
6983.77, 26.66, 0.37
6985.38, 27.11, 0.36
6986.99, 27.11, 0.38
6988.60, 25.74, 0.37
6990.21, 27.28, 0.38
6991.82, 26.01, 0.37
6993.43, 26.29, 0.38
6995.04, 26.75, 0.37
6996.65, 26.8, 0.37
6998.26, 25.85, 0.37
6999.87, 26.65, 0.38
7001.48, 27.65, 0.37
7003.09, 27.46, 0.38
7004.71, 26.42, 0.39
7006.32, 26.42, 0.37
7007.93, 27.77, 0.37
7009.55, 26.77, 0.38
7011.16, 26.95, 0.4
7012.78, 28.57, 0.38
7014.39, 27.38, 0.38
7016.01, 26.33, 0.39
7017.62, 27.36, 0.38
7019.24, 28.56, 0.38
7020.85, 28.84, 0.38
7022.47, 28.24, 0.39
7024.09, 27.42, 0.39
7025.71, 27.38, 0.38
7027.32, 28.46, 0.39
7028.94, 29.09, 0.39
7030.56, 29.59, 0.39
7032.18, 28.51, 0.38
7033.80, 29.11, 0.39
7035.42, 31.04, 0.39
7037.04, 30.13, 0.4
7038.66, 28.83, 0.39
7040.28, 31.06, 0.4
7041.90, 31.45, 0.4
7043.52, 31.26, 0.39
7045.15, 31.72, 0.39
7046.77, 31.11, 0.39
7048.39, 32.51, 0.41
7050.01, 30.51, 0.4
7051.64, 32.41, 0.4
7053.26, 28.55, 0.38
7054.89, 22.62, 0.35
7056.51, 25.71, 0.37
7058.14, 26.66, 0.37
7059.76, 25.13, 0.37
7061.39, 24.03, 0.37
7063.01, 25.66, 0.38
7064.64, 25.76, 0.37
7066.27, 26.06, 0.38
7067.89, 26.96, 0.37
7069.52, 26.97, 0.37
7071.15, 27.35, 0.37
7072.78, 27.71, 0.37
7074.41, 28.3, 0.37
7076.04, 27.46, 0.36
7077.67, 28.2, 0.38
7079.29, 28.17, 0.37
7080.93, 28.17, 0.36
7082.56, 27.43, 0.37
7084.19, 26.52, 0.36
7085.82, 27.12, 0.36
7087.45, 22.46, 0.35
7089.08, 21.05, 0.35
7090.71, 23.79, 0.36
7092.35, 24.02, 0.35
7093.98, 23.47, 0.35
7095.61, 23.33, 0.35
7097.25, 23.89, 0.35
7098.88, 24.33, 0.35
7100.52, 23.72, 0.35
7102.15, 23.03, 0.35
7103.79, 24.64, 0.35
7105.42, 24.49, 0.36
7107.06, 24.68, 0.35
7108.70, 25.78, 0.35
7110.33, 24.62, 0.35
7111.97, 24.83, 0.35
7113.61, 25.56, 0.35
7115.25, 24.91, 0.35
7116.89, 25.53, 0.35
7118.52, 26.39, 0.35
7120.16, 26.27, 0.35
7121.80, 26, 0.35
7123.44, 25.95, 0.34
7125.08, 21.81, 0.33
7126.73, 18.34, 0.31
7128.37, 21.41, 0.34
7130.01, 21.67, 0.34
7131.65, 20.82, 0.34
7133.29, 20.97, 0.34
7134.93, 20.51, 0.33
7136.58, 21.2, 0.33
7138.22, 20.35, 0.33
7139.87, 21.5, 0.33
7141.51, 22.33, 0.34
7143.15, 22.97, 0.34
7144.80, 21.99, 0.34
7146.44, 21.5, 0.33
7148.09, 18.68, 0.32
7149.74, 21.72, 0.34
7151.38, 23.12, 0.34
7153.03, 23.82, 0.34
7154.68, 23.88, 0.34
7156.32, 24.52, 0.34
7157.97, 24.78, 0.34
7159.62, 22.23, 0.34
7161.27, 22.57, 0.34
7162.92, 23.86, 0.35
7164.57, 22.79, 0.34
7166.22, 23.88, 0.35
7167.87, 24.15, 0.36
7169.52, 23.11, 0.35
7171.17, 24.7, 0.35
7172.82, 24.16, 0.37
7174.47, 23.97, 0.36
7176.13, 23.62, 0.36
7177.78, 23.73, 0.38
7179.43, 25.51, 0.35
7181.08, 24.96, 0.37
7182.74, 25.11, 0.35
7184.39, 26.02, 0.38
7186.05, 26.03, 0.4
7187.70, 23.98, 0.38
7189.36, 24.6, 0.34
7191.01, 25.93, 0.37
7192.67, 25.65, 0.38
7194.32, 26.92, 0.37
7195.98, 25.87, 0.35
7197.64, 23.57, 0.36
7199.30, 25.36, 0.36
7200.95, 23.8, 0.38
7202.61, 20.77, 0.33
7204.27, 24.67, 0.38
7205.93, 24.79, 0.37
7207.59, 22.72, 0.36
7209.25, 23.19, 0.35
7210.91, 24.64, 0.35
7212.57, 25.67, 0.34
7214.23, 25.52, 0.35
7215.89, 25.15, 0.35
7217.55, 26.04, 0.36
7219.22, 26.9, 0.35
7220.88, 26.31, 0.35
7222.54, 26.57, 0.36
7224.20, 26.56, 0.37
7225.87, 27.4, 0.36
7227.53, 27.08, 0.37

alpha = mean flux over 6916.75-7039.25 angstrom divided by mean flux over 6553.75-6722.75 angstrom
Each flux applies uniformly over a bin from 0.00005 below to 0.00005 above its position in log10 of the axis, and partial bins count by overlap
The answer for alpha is 1.1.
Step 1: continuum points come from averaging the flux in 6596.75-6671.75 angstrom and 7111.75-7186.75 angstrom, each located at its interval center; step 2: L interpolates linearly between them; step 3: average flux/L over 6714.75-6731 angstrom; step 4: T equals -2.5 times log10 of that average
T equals 0.22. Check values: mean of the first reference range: 25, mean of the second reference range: 23.3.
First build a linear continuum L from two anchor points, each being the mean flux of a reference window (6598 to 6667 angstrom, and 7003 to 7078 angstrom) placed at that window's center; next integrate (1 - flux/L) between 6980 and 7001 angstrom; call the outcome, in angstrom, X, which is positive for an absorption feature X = 0.9 angstrom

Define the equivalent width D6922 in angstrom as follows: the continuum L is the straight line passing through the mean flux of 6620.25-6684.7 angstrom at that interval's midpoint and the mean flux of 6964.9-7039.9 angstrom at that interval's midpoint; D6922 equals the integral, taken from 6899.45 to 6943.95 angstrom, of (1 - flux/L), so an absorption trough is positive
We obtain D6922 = 6.2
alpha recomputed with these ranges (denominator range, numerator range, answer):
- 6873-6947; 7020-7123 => 1.19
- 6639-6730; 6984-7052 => 1.25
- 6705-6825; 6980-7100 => 1.33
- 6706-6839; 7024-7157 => 1.26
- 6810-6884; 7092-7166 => 1.15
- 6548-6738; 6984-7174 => 1.06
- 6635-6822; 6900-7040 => 1.19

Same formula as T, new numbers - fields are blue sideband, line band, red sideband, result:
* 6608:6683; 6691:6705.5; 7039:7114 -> 0.12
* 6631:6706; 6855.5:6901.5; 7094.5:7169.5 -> 0.12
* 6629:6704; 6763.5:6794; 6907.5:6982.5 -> 0.17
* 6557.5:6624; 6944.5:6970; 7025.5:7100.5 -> 0.05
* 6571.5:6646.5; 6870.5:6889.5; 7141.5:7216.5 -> 0.13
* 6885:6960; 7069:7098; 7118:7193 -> -0.11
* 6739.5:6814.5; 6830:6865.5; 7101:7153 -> 0.06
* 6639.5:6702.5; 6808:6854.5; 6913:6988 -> 0.21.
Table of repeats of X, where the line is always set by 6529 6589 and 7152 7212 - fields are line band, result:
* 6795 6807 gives 2.8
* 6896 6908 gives 2.0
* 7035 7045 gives -2.3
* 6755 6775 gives 4.0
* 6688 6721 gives 5.7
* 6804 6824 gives 4.6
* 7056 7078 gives -1.6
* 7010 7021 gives -1.2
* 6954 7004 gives -2.1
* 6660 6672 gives 1.2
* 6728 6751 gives 4.8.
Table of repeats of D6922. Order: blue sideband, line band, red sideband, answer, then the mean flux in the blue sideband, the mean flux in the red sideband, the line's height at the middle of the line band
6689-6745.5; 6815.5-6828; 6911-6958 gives 1.6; 21.3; 24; 22.6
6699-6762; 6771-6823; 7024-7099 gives 5.4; 21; 27.4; 22.3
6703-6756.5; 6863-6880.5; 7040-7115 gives 2.1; 20.9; 26.5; 23.2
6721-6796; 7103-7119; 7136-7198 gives -1.3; 20.5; 23.7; 23.2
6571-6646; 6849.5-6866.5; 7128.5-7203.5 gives 3.8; 25.8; 23.4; 24.7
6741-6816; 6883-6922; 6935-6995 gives 3.5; 20.2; 25.7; 23.9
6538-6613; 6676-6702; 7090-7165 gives 3.8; 26.5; 23.2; 25.8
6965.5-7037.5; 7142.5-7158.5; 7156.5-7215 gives 1.4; 27.1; 24.4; 24.9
